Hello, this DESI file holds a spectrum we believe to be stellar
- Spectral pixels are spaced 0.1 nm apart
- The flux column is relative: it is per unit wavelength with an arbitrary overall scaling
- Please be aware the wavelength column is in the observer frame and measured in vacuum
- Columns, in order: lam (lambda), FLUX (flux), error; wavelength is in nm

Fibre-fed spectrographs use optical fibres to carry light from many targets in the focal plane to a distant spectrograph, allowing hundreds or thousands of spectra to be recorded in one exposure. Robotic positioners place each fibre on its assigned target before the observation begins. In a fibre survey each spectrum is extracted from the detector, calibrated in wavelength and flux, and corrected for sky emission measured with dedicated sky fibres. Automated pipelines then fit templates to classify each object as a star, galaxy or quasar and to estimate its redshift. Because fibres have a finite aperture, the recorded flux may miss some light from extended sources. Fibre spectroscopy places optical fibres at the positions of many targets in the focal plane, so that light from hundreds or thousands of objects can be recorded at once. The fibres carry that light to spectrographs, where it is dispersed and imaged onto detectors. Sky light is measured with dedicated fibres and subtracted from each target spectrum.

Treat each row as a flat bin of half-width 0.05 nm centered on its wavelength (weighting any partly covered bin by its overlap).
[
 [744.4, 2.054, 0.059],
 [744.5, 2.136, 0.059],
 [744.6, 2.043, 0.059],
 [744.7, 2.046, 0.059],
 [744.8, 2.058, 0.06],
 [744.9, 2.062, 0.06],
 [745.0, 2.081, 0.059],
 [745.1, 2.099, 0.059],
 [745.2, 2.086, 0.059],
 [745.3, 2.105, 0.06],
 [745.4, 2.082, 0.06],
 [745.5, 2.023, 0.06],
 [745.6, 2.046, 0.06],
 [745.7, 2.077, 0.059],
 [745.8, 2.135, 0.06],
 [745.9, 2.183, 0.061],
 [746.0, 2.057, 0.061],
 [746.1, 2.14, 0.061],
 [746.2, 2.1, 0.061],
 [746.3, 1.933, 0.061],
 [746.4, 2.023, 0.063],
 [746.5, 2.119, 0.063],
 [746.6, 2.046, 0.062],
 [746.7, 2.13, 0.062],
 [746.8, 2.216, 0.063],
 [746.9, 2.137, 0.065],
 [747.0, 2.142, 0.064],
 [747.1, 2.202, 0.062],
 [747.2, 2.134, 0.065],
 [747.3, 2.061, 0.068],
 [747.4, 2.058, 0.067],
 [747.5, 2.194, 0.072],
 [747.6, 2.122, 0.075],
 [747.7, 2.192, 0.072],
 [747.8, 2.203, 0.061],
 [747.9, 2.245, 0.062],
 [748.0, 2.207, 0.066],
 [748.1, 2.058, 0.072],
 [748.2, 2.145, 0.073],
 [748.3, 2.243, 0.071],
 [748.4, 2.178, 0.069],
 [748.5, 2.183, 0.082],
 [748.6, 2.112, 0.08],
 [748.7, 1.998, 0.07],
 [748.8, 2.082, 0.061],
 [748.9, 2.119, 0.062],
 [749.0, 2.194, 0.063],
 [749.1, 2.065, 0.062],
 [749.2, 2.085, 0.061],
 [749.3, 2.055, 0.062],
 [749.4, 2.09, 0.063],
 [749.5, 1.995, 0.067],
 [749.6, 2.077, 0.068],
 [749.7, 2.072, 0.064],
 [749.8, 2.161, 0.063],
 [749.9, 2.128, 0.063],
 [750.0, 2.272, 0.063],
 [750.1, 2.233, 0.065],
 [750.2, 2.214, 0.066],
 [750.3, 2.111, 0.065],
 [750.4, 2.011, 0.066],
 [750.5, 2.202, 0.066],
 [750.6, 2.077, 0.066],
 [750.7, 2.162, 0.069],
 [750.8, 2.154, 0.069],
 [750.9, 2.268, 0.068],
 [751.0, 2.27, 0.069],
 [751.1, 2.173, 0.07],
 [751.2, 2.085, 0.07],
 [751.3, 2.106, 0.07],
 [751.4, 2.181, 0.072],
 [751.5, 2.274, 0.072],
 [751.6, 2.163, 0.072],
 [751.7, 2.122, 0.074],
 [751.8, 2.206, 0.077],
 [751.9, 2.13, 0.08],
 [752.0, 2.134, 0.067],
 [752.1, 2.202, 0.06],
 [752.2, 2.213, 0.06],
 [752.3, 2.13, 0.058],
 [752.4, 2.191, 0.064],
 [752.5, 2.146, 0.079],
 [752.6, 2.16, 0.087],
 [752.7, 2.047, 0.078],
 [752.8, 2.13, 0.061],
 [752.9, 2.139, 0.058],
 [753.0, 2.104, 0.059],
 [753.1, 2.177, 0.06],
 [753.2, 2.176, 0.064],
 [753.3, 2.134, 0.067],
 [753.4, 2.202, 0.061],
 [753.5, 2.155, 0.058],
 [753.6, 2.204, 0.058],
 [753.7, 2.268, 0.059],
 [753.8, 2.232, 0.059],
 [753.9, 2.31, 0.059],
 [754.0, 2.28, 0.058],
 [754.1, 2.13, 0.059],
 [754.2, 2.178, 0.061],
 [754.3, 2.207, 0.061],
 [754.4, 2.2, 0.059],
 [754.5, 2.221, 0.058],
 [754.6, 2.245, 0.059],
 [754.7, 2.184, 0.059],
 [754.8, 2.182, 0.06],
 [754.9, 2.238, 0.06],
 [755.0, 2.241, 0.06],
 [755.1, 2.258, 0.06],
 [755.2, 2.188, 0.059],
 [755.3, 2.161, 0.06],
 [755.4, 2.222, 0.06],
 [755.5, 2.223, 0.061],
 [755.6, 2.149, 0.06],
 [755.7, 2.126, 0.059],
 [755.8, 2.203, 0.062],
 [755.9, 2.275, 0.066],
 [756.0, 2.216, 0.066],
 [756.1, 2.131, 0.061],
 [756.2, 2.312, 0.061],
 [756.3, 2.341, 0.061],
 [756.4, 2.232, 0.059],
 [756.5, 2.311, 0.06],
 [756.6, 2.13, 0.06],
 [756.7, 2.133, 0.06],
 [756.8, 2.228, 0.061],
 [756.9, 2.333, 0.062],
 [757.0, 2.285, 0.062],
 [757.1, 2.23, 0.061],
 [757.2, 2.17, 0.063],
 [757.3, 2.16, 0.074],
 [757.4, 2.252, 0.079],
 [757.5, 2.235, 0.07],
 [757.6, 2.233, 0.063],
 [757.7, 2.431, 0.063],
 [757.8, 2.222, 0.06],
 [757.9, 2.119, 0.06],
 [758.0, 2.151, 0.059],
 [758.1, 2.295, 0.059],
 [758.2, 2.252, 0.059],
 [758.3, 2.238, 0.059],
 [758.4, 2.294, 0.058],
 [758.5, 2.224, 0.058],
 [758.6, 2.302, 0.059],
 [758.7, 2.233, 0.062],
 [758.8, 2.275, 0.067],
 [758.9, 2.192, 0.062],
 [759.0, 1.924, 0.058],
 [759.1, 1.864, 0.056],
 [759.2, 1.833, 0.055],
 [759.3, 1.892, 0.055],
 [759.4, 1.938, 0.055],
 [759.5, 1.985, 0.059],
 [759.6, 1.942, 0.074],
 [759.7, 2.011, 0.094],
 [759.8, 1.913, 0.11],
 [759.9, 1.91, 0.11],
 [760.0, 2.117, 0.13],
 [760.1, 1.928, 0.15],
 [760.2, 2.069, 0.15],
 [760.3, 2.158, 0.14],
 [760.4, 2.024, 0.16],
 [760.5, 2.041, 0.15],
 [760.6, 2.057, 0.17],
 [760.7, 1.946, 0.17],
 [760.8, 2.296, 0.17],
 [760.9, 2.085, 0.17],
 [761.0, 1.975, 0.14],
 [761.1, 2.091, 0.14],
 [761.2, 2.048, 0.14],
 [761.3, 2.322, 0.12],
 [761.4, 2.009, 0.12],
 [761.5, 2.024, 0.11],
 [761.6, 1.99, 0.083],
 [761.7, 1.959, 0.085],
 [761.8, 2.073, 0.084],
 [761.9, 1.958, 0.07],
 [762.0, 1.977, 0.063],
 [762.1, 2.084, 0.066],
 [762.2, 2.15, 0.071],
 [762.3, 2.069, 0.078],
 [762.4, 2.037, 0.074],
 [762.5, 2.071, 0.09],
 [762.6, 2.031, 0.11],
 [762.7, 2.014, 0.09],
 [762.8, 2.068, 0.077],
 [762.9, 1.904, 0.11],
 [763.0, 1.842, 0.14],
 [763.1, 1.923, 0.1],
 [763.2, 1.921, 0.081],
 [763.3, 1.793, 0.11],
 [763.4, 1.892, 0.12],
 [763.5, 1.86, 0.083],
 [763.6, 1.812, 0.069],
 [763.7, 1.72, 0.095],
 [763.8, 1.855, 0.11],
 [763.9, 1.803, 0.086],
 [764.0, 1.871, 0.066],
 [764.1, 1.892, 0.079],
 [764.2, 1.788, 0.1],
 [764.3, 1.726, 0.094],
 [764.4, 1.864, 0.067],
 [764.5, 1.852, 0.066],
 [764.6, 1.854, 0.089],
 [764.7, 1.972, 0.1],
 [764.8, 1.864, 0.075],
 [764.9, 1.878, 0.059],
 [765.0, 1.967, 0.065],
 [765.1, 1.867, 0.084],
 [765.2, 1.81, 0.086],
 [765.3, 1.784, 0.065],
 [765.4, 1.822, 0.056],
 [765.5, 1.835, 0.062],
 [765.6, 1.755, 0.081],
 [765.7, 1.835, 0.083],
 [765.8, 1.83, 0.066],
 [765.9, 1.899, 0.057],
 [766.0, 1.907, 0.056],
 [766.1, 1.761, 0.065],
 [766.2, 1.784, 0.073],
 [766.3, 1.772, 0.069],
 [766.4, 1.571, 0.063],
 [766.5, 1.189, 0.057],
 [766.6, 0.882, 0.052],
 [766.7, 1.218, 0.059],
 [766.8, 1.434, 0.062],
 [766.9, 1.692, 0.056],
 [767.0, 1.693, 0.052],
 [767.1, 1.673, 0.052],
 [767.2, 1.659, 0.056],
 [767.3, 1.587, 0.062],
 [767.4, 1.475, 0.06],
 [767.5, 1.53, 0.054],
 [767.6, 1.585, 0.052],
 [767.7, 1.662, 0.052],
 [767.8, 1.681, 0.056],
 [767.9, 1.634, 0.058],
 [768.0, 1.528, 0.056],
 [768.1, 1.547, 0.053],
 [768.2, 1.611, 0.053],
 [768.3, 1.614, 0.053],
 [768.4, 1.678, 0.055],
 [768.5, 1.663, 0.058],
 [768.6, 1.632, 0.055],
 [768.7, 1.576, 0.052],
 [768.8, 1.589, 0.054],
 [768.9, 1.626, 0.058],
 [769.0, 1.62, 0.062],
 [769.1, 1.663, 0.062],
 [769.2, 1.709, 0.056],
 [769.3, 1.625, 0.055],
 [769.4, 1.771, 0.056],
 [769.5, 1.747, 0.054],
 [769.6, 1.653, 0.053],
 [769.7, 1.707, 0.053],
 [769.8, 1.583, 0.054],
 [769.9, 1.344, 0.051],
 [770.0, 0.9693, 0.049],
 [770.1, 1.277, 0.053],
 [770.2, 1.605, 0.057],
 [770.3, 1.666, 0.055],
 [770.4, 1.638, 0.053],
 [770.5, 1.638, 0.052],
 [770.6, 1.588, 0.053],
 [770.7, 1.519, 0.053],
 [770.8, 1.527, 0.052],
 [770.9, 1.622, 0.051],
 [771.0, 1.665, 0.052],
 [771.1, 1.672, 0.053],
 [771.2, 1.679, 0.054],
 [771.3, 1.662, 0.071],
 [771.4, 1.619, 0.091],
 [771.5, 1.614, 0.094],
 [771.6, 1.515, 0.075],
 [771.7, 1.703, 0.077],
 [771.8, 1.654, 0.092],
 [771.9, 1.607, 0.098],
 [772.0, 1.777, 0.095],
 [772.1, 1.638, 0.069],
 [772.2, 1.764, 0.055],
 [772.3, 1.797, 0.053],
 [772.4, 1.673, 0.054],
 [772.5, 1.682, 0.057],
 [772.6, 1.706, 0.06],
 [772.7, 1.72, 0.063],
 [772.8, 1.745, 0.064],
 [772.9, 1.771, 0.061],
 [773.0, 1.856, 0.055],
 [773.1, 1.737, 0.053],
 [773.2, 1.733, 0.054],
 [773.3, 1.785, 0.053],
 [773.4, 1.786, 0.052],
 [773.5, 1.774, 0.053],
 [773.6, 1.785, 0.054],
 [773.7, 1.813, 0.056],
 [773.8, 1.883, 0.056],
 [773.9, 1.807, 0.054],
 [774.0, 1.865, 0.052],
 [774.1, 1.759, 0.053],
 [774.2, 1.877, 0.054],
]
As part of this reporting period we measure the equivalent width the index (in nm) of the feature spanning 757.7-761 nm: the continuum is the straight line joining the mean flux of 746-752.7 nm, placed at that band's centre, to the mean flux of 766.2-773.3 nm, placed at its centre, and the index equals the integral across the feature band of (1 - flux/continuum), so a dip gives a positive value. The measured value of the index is -0.37 nm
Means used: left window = 2.14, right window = 1.61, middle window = 2.09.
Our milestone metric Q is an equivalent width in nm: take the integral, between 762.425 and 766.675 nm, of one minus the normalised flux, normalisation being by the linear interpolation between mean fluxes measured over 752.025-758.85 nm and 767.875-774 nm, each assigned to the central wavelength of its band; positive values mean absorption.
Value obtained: 0.16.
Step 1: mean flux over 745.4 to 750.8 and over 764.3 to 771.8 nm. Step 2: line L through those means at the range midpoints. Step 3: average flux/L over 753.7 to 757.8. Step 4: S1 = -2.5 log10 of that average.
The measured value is -0.15 mag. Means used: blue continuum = 2.12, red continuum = 1.65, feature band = 2.23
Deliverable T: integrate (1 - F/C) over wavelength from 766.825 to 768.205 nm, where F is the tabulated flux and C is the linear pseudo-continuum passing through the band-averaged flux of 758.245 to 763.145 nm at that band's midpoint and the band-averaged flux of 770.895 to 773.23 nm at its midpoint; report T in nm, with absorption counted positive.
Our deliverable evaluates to 0.171 nm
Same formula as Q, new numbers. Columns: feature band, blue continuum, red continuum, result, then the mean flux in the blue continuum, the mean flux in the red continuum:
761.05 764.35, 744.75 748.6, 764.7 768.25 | -0.38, 2.12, 1.67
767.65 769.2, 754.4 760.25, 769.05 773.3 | 0.11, 2.17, 1.64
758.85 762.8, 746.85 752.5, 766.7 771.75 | -0.42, 2.15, 1.6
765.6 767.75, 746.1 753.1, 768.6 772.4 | 0.13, 2.14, 1.61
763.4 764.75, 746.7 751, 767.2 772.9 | -0.06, 2.14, 1.62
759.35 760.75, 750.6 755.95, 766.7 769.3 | -0.06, 2.19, 1.61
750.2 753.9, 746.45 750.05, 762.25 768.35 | -0.21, 2.13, 1.76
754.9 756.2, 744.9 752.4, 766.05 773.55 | -0.16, 2.13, 1.62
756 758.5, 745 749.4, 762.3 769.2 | -0.42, 2.12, 1.74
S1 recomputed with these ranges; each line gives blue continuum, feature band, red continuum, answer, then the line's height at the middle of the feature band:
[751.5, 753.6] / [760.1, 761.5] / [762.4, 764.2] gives -0.064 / 1.96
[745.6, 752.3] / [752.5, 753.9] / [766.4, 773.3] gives -0.072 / 2.03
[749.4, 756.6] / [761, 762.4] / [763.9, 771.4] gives -0.102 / 1.87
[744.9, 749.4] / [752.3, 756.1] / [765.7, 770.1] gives -0.133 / 1.94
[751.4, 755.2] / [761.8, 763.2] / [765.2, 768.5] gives -0.113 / 1.81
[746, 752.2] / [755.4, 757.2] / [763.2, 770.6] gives -0.143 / 1.95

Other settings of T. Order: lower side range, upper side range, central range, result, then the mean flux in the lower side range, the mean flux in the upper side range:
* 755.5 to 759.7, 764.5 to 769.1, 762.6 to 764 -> -0.01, 2.18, 1.67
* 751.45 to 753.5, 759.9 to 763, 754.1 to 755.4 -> -0.05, 2.16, 2.05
